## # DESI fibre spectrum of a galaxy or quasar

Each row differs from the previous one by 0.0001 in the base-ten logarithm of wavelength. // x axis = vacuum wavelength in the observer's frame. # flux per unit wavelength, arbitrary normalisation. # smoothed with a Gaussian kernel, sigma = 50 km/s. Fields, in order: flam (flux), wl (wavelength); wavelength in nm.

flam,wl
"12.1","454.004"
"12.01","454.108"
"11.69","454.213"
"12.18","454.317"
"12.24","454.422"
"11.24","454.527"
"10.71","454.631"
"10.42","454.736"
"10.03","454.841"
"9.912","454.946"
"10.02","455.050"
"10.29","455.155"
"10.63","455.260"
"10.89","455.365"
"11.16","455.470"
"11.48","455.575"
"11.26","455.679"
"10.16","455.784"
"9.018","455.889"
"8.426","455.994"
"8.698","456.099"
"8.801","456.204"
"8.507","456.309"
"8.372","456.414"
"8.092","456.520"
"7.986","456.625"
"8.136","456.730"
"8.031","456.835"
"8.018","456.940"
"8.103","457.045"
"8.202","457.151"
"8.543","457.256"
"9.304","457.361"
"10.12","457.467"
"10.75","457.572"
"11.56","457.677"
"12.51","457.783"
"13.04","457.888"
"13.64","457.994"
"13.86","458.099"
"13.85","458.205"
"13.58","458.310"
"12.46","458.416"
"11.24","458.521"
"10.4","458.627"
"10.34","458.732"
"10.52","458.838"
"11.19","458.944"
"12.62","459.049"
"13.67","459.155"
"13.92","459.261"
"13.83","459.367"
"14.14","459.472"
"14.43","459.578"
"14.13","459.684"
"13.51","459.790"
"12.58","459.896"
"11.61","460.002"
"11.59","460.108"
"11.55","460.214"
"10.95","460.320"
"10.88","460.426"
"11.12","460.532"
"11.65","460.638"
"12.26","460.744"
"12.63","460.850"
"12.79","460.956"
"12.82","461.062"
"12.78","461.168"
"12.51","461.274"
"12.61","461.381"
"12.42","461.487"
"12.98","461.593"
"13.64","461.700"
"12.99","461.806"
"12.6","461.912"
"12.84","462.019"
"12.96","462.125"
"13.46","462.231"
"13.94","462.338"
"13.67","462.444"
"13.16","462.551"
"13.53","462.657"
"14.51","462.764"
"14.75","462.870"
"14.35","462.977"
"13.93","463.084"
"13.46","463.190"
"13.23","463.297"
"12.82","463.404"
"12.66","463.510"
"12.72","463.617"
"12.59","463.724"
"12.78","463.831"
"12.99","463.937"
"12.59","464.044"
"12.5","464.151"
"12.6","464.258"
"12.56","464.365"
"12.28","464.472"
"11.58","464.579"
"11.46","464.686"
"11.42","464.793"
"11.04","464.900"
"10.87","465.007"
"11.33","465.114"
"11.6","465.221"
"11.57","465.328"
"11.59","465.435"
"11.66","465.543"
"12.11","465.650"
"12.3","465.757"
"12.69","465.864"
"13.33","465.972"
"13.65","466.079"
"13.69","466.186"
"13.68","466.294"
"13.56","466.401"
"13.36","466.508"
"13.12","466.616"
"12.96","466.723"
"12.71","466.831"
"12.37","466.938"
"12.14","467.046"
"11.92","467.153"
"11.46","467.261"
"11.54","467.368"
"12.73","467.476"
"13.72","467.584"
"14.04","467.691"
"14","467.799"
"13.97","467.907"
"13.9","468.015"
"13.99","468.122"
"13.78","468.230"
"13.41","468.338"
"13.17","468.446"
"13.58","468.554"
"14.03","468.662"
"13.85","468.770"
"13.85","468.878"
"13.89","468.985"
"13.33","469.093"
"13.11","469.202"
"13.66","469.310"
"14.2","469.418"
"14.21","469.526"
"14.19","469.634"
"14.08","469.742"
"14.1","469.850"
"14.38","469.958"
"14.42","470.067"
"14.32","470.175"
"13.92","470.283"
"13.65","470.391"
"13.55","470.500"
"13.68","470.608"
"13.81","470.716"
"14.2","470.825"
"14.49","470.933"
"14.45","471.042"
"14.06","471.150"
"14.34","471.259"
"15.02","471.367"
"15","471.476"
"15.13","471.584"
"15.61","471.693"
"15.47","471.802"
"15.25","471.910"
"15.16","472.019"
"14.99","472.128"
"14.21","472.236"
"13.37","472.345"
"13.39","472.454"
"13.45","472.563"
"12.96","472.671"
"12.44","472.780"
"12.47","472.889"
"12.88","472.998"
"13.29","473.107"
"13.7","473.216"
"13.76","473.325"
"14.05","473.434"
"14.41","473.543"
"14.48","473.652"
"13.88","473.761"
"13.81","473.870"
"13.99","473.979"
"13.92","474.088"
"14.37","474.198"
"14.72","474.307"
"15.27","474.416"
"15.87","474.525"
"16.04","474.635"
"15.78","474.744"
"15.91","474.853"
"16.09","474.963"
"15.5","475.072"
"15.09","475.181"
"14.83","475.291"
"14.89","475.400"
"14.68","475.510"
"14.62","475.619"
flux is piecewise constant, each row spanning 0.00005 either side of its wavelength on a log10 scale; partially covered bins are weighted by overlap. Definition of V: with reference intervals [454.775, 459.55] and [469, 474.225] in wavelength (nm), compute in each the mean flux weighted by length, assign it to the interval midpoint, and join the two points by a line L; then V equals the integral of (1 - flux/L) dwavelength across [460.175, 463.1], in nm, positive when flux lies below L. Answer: -0.28 nm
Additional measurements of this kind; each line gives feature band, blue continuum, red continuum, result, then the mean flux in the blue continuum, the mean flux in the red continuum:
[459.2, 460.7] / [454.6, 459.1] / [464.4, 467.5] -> -0.215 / 10.3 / 12.3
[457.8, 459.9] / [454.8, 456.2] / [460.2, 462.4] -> -0.246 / 10.1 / 12.5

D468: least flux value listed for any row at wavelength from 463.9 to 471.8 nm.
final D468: 10.87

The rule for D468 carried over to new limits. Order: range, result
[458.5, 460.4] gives 10.34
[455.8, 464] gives 7.986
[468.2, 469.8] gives 13.11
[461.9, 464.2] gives 12.5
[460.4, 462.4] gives 10.88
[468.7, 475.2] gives 12.44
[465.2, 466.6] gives 11.57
